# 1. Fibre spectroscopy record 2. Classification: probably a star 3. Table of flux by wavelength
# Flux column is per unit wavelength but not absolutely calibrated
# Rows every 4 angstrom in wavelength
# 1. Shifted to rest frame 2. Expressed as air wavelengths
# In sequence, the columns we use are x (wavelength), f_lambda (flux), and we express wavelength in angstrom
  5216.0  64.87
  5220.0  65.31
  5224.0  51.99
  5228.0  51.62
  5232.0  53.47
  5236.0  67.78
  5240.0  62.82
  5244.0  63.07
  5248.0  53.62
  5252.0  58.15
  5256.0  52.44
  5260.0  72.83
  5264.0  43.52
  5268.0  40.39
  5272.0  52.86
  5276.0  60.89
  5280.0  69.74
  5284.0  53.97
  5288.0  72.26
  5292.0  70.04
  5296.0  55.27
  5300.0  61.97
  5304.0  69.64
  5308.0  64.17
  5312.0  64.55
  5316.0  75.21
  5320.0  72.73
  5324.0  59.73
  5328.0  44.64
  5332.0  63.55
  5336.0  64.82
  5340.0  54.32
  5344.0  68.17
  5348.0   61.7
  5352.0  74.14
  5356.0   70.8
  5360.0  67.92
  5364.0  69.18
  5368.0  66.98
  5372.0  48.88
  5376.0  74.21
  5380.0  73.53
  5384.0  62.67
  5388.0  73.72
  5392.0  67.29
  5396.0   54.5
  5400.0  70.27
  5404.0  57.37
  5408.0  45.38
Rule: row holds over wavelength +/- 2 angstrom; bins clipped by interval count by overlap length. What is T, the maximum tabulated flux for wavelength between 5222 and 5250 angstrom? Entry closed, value 67.78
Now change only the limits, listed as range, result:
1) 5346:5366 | 74.14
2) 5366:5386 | 74.21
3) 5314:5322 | 75.21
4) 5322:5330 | 59.73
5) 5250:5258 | 58.15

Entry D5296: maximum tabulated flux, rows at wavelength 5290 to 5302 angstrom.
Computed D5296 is 70.04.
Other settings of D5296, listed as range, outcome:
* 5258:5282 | 72.83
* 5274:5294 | 72.26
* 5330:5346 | 68.17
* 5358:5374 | 69.18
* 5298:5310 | 69.64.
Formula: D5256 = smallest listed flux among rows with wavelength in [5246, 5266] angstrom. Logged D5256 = 43.52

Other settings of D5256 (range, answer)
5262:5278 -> 40.39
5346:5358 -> 61.7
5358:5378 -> 48.88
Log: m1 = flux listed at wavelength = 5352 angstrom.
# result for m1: 74.14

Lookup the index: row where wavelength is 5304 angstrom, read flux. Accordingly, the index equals 69.64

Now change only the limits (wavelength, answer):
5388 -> 73.72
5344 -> 68.17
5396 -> 54.5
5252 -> 58.15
